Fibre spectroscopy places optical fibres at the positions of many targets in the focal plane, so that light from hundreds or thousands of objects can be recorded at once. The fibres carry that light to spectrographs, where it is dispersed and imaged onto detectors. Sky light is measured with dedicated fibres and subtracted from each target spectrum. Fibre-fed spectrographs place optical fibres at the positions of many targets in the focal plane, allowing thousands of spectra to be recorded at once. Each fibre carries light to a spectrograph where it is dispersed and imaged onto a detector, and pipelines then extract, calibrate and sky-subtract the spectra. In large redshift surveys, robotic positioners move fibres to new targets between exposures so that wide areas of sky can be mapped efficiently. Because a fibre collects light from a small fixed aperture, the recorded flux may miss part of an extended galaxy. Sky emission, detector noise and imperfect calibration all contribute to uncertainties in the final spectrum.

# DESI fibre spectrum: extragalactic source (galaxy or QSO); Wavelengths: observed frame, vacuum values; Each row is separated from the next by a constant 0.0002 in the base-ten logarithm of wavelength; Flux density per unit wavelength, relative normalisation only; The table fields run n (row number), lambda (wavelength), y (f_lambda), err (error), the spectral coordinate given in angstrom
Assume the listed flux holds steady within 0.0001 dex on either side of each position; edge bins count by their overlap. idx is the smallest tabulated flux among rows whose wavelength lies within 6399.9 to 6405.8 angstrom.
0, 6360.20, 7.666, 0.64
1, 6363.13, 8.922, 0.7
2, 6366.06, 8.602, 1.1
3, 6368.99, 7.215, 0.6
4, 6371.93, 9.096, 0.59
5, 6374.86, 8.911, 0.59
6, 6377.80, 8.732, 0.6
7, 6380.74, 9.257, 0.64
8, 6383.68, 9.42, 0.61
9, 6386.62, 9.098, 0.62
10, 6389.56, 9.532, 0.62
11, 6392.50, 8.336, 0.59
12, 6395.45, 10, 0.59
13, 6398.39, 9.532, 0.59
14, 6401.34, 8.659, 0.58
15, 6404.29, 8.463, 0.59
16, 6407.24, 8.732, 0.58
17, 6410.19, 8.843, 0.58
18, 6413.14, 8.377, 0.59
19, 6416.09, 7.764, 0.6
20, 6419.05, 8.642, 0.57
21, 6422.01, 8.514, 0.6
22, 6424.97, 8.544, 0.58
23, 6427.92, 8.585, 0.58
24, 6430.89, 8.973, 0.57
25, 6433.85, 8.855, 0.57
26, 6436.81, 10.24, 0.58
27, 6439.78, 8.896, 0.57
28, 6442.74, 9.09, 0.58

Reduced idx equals 8.463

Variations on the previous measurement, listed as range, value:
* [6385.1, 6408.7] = 8.336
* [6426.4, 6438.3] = 8.585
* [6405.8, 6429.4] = 7.764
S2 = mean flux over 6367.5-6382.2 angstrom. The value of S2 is 8.64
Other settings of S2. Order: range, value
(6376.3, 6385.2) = 9.13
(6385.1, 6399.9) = 9.3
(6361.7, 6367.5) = 8.76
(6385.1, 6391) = 9.32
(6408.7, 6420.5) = 8.41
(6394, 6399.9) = 9.76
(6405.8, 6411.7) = 8.79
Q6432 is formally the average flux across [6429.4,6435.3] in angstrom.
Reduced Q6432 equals 8.9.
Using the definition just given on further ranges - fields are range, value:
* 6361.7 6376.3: 8.55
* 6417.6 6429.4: 8.57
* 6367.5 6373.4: 8.16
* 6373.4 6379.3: 8.81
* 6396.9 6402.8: 9.1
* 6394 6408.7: 9.08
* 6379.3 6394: 9.13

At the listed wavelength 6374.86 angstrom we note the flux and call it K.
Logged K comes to 8.911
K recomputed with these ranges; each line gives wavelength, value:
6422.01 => 8.514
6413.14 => 8.377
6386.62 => 9.098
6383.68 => 9.42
